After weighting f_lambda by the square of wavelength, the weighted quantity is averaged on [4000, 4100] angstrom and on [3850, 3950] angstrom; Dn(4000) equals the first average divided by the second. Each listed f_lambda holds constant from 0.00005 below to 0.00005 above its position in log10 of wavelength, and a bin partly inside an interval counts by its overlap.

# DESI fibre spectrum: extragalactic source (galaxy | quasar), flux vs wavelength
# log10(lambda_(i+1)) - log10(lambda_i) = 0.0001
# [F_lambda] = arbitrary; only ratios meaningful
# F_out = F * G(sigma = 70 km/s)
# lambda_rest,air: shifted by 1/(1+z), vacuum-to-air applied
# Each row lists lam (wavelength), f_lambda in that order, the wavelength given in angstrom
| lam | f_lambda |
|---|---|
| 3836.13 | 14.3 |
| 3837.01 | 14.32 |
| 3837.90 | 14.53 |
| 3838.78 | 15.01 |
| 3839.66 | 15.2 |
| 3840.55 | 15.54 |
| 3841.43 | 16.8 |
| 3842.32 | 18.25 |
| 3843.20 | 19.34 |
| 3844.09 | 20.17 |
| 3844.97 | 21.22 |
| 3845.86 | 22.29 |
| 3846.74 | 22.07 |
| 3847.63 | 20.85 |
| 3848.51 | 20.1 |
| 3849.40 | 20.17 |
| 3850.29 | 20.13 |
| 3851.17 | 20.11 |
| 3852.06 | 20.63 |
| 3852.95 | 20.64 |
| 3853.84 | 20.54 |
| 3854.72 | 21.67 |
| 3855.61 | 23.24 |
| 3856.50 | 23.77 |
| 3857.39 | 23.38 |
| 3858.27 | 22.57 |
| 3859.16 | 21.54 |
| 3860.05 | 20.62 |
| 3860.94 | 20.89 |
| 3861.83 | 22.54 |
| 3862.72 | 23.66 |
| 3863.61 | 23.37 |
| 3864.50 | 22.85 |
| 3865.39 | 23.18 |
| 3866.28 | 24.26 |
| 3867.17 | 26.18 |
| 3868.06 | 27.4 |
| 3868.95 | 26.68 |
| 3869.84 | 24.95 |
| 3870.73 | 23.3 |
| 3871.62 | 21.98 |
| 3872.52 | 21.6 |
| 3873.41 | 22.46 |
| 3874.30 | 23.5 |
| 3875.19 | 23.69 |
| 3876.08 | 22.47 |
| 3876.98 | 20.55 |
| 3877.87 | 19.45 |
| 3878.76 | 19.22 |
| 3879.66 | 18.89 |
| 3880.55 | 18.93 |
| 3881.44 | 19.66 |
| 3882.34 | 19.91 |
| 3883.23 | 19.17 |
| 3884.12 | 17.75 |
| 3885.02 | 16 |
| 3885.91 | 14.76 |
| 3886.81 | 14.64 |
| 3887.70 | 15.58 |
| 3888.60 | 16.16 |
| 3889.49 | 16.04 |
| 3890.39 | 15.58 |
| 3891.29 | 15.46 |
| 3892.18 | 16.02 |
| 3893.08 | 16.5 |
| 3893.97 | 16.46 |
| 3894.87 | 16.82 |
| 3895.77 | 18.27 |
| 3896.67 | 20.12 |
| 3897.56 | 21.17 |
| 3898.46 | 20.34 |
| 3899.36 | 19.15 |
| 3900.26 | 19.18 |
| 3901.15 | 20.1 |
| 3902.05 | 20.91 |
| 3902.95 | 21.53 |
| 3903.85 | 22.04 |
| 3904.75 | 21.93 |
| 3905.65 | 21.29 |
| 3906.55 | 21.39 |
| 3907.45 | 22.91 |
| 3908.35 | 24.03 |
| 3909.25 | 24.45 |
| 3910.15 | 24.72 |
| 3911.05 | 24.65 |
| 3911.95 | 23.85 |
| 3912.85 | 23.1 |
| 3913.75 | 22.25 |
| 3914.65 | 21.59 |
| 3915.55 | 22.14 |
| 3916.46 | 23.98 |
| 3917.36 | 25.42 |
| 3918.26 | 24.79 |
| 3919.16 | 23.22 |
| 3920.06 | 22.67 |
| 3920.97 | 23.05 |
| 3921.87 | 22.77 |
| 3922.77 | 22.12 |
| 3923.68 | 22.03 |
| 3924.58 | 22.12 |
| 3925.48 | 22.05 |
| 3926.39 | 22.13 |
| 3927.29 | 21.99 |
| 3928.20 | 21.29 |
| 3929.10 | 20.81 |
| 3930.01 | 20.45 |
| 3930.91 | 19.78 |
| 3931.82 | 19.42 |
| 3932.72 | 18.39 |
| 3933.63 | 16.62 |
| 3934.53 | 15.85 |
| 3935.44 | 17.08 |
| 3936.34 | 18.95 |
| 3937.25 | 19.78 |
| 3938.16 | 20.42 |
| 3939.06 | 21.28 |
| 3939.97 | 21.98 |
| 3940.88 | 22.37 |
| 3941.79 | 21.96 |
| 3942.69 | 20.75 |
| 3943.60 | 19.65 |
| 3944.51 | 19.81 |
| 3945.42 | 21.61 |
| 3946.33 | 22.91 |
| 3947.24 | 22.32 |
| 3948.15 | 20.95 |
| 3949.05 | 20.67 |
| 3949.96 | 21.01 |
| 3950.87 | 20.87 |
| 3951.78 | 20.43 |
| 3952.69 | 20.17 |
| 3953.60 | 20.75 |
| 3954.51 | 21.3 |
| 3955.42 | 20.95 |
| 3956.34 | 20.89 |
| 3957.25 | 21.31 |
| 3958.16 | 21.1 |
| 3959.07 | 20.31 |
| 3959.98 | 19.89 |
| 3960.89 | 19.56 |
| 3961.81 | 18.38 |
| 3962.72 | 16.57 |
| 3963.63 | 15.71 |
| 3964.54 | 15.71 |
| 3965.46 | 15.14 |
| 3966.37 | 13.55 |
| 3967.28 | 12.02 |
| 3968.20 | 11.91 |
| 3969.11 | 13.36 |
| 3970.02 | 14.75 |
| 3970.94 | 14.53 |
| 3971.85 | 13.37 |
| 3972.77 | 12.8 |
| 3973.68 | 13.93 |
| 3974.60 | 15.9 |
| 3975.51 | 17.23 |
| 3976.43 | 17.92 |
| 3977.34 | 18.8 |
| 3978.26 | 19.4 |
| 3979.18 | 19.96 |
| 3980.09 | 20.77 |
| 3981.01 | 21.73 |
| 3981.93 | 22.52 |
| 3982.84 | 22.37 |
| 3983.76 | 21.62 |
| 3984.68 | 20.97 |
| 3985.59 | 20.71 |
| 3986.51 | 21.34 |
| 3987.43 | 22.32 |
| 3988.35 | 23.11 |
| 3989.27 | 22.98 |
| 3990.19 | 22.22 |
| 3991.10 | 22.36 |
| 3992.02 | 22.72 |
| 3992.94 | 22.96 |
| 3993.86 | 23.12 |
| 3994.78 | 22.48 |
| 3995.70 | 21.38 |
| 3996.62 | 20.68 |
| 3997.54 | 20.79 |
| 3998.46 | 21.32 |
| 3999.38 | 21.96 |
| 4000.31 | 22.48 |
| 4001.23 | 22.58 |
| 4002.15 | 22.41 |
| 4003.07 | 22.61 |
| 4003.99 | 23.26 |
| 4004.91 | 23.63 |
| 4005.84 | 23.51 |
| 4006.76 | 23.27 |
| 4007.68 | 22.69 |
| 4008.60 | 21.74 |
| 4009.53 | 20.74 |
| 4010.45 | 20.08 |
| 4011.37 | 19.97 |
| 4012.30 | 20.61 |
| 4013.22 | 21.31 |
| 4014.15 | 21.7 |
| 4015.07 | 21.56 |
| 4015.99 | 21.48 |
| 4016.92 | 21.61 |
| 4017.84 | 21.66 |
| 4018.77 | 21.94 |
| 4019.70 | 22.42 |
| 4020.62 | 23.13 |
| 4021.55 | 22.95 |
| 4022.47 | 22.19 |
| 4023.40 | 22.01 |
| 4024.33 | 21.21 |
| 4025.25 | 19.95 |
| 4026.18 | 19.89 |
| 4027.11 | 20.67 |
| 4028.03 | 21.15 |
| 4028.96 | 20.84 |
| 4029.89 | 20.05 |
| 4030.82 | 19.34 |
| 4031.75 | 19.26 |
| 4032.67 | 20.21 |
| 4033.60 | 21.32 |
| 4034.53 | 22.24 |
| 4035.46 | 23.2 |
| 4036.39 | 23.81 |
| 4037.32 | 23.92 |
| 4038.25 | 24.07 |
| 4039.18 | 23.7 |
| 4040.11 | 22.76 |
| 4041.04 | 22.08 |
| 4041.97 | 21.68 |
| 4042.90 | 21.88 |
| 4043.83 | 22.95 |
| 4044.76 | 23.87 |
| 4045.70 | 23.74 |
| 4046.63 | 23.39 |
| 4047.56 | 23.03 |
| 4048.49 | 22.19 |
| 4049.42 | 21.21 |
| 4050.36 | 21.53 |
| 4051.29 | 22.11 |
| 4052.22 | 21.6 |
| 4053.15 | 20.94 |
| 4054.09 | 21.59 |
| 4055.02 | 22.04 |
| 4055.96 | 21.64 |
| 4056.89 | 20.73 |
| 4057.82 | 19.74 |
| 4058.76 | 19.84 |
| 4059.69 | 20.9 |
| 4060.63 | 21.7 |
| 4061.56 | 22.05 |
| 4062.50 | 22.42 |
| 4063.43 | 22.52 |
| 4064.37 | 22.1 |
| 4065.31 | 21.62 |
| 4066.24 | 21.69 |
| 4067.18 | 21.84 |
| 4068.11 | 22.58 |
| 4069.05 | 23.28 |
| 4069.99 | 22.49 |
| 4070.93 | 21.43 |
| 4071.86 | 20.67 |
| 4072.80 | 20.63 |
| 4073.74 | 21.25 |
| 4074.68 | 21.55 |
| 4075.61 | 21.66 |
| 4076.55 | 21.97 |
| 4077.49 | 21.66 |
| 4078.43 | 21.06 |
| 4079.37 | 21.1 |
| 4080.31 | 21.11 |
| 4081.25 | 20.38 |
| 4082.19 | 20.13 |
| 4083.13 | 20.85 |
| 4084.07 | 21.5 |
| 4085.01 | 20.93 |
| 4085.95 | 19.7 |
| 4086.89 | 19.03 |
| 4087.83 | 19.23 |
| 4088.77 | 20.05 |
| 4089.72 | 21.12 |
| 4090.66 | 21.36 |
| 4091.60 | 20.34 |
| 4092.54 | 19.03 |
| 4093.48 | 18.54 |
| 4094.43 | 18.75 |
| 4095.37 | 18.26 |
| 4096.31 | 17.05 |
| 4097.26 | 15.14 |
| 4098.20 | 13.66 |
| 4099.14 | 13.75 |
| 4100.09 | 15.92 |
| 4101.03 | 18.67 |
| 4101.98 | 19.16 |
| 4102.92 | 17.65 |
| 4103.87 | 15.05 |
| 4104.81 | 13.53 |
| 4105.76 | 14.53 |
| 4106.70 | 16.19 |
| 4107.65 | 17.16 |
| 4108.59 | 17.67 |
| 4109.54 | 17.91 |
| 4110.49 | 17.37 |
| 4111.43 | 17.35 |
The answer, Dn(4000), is 1.09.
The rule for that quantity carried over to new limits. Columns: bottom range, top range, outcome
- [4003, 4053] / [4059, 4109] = 0.92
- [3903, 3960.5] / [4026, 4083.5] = 1.08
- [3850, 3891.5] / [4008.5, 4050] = 1.13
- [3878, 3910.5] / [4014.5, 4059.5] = 1.23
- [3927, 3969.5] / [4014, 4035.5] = 1.15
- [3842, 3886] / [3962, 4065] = 1.04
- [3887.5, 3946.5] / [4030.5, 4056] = 1.14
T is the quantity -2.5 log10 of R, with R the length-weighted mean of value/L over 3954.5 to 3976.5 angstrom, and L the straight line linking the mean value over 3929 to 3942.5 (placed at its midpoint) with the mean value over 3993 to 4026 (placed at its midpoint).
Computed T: 0.23 mag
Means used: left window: 19.7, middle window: 16.6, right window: 21.9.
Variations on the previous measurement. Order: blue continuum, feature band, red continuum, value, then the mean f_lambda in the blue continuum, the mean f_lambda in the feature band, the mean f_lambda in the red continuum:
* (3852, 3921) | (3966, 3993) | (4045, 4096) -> 0.14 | 21.2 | 18.6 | 21.2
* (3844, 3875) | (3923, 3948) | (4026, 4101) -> 0.07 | 22.5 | 20.5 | 21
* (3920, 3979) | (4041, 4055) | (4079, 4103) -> -0.17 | 19.1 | 22.3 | 18.9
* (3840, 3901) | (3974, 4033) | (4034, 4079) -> 0.01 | 20.3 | 21.4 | 22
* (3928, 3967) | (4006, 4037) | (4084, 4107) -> -0.14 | 19.7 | 21.4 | 17.9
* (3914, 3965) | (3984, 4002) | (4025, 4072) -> -0.04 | 20.8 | 22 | 21.8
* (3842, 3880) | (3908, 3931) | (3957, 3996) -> -0.12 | 22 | 22.8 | 18.8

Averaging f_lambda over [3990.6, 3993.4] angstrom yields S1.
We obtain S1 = 22.7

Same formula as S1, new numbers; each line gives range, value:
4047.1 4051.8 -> 22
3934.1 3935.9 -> 16.5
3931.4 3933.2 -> 18.9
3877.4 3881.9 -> 19.2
